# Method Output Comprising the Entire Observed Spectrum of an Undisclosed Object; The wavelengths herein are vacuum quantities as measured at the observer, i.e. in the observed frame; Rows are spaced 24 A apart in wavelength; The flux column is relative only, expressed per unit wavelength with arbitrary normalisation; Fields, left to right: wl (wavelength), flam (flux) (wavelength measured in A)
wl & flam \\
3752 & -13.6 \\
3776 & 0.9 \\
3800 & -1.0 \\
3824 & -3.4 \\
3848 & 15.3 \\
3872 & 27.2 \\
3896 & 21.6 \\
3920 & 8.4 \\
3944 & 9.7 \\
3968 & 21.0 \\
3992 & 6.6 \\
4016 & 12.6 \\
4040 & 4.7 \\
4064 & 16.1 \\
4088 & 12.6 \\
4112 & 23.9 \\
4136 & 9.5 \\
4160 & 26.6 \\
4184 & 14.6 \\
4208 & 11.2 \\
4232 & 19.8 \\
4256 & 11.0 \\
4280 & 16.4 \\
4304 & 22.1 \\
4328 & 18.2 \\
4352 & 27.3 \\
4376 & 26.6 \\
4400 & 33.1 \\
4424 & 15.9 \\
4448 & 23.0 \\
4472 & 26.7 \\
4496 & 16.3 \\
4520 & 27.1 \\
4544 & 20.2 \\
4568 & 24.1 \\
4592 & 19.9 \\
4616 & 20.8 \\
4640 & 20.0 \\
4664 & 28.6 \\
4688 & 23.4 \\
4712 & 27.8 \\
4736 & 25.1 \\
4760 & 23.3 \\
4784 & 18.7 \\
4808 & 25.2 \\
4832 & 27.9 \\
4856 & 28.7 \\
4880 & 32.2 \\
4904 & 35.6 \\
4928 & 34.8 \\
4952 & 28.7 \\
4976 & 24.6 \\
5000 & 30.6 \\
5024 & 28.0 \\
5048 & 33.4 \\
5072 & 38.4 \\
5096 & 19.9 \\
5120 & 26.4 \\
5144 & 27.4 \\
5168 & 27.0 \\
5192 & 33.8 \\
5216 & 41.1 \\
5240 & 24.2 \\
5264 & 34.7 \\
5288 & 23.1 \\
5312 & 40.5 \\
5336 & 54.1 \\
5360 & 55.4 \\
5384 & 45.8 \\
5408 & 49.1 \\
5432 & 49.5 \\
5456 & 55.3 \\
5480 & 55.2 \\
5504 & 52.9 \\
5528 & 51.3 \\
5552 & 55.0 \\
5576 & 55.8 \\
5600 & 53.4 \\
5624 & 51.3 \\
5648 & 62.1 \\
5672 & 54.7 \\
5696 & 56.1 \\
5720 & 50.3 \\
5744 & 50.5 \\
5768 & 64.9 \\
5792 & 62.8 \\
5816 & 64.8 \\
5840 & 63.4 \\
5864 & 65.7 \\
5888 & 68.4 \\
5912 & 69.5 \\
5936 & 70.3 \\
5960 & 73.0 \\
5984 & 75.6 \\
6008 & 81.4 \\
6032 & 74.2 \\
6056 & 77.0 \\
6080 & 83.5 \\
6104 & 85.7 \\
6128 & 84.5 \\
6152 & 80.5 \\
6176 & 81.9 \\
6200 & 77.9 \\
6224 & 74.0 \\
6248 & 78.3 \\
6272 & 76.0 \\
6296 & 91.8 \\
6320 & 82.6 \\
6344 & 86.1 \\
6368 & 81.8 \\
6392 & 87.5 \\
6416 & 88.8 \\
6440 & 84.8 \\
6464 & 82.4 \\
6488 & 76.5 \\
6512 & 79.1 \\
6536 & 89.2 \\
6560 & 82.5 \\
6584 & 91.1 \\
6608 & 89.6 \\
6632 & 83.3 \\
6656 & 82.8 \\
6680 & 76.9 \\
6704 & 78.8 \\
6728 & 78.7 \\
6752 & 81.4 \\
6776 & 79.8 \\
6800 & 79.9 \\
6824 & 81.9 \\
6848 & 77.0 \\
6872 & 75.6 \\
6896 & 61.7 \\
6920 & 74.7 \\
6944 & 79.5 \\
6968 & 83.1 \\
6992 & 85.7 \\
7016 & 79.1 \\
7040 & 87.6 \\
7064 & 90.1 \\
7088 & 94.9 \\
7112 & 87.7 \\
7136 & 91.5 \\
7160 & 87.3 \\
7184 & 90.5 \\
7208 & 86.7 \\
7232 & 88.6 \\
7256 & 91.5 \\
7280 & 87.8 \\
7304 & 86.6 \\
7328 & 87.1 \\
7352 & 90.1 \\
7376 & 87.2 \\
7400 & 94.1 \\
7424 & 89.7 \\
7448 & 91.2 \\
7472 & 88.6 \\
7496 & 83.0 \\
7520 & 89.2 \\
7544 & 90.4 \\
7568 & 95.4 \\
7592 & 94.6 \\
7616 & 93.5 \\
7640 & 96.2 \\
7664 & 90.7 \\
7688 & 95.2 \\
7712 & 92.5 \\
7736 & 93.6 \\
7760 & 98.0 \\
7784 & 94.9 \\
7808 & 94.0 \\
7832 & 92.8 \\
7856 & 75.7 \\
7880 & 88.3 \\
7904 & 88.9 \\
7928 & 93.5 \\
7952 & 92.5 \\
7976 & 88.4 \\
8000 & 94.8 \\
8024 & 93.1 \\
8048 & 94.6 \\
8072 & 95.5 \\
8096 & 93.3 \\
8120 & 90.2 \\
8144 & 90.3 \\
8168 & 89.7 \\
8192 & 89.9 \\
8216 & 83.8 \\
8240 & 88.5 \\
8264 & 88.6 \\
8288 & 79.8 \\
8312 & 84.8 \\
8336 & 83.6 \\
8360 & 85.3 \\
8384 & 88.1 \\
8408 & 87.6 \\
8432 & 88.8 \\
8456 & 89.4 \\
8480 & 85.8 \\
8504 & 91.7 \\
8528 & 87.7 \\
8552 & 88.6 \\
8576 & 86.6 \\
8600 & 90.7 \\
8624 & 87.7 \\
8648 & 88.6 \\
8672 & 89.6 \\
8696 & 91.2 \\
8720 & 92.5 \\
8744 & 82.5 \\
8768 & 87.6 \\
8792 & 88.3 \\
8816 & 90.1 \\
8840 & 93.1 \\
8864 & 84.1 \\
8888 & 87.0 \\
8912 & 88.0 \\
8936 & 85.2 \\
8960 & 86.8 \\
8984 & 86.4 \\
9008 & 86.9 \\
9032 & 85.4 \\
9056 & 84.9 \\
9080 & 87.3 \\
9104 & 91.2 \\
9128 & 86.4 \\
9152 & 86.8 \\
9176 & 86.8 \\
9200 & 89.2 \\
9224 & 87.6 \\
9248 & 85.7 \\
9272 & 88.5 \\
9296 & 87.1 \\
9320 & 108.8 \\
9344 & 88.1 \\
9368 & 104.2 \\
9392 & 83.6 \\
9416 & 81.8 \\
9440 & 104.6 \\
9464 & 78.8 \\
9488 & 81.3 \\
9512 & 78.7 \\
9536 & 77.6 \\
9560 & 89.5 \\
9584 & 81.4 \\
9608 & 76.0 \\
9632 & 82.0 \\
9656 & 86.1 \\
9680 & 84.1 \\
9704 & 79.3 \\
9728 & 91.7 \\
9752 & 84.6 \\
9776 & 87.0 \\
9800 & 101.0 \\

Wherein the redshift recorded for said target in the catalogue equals 0.33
